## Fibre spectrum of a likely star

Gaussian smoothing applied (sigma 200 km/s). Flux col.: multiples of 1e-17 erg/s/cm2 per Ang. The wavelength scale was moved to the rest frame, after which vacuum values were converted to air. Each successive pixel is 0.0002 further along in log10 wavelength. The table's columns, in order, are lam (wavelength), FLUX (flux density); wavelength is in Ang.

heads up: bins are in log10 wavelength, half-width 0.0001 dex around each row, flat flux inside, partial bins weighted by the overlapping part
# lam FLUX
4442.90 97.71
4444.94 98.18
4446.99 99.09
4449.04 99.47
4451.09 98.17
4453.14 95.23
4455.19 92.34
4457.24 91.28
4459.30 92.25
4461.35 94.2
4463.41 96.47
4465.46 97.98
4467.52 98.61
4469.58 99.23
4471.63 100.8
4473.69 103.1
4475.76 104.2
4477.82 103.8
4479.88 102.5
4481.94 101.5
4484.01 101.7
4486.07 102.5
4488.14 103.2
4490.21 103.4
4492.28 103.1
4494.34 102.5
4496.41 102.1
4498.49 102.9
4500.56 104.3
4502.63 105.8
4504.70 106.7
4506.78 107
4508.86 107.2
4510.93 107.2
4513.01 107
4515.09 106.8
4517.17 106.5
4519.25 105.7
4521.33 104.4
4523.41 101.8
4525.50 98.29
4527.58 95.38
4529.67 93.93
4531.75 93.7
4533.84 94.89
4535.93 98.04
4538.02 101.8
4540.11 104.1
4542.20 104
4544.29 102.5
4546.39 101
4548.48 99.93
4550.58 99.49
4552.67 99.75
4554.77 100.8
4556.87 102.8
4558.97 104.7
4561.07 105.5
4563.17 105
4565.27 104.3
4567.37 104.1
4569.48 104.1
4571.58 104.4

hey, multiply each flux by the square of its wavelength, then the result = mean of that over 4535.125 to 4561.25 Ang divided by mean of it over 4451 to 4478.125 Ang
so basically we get 1.1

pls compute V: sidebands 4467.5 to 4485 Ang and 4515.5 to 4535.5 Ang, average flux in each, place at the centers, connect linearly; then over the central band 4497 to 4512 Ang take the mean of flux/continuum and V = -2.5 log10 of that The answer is -0.054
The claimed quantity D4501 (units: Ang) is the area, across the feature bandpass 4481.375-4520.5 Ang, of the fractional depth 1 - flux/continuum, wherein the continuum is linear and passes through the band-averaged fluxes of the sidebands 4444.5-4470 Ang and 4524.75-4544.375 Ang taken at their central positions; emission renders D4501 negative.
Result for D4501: -2.9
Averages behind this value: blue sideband 96.2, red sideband 98.5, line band 105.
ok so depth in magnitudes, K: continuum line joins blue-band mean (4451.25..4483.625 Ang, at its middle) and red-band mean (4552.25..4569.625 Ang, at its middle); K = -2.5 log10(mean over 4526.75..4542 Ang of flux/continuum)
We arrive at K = 0.05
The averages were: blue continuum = 98.3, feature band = 97.8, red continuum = 104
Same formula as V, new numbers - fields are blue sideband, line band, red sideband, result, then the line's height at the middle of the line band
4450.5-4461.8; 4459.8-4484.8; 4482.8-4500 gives -0.03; 97.8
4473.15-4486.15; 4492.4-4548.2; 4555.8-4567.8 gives 0.01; 104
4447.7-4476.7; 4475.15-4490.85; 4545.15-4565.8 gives -0.05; 98.5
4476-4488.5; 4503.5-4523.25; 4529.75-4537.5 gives -0.08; 98.5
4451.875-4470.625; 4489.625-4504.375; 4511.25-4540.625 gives -0.06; 98.5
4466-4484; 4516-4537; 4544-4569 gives 0.03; 102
